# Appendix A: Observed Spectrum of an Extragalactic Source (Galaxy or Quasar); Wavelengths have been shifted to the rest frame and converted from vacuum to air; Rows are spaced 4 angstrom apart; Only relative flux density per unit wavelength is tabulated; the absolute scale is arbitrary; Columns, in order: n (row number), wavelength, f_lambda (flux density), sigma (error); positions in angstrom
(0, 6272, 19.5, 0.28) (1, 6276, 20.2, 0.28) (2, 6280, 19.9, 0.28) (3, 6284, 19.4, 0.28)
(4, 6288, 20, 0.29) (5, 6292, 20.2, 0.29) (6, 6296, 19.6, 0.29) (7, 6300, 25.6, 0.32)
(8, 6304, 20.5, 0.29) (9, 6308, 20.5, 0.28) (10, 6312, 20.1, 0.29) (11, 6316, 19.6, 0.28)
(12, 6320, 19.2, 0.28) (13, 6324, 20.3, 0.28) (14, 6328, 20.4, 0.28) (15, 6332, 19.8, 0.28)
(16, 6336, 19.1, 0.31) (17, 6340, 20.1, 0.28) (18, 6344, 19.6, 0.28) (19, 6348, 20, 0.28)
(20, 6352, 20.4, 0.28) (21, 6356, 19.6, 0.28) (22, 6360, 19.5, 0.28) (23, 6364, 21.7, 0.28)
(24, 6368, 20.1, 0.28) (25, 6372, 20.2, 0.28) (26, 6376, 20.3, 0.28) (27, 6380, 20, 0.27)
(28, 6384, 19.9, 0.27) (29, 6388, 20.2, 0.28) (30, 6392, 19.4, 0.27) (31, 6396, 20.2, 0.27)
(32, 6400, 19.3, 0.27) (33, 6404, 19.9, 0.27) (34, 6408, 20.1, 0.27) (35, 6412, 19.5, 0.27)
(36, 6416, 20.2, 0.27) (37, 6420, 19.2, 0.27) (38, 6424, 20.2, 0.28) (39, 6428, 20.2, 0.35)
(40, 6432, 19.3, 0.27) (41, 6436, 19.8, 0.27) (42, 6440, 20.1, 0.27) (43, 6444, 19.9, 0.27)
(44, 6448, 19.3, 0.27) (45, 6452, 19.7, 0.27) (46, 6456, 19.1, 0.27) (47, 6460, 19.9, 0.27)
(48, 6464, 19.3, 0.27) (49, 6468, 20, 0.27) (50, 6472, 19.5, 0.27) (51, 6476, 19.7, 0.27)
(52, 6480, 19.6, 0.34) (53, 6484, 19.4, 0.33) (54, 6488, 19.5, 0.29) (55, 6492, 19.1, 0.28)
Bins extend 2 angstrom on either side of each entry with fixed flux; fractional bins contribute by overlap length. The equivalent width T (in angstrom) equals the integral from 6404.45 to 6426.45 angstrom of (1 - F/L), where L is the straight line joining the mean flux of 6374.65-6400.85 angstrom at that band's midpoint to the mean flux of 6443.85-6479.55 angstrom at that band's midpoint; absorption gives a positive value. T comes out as -0.1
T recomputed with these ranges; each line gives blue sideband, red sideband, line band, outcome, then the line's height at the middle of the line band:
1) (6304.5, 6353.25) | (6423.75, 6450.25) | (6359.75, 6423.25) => -0.4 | 19.9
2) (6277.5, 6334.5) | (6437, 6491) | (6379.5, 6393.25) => 0.1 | 20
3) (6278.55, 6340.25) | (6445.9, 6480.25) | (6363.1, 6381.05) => -0.4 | 20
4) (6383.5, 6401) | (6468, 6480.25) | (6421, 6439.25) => -0.1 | 19.7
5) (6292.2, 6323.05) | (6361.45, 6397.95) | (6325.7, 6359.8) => 1.0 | 20.5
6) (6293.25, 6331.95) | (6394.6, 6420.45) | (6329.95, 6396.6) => 0.5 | 20.2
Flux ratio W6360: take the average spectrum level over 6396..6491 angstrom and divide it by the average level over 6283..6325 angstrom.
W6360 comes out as 1.0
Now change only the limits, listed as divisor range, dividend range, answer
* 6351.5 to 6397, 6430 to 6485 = 0.98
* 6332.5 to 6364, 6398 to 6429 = 1.00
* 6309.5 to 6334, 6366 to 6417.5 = 1.00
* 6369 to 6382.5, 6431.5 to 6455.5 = 0.98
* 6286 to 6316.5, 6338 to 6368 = 0.97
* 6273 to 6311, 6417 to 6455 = 0.96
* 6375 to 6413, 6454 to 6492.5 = 0.98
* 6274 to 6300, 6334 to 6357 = 0.97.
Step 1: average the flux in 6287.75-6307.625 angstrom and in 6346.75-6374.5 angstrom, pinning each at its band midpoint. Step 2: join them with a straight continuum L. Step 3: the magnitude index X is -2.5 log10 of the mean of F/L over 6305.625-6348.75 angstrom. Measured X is 0.05 mag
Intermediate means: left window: 21.2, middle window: 19.9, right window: 20.2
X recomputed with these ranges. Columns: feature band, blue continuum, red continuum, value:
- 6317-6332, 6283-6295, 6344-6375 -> 0.006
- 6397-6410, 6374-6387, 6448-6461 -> 0.005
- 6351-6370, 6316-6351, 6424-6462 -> -0.025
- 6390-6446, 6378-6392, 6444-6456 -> -0.005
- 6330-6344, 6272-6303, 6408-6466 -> 0.036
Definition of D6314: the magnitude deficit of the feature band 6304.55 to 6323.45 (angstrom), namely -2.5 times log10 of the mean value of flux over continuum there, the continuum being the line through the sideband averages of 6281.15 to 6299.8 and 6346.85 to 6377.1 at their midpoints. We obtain 0.02 mag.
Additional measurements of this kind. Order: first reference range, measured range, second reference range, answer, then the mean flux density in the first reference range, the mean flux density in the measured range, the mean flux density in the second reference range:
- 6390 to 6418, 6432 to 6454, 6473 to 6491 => 0.00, 19.8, 19.7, 19.5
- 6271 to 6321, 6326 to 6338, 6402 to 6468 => 0.02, 20.4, 19.8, 19.7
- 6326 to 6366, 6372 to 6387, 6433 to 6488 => -0.01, 20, 20.1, 19.6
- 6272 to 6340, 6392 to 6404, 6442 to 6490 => 0.01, 20.2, 19.7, 19.6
